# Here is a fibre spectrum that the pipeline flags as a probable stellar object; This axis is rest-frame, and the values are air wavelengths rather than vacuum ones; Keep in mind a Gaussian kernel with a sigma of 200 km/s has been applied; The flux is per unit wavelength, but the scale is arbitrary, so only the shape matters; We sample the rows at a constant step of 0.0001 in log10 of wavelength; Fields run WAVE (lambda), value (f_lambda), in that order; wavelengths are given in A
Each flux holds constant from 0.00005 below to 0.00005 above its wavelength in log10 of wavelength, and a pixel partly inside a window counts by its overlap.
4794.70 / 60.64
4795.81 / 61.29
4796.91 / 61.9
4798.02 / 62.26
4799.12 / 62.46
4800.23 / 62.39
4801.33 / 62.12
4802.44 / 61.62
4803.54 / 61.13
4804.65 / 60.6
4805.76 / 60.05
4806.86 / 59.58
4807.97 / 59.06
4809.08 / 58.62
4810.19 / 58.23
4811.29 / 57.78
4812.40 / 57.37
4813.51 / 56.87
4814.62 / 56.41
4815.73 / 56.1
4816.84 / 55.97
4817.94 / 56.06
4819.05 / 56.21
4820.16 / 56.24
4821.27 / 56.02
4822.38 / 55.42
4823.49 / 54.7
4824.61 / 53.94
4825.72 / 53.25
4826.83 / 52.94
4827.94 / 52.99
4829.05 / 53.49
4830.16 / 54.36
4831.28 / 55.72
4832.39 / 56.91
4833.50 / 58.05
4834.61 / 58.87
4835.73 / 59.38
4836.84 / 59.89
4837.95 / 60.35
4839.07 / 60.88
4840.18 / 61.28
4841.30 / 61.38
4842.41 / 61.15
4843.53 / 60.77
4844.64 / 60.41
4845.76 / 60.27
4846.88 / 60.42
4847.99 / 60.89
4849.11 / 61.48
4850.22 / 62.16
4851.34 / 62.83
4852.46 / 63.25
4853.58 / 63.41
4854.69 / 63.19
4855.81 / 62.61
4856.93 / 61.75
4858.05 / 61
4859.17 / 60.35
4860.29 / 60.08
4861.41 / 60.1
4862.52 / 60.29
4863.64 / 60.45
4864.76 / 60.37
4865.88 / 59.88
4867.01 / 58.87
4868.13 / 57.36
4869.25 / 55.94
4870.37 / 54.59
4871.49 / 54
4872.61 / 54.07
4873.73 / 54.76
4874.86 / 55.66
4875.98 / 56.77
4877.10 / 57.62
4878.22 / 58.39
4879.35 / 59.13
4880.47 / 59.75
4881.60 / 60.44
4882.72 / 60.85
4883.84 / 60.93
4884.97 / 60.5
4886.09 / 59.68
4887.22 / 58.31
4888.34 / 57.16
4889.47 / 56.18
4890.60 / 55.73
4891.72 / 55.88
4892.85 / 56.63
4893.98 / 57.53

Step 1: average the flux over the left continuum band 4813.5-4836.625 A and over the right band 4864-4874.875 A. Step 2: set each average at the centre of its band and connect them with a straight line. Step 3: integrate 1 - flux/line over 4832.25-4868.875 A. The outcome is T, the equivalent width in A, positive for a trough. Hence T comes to -2.9 A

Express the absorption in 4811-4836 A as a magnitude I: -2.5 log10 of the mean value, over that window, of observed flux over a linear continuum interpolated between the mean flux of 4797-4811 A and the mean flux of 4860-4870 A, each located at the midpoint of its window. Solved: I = 0.08 mag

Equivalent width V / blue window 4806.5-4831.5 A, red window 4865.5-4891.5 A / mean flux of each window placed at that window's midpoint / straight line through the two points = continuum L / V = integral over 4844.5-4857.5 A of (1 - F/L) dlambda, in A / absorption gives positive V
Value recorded -1.2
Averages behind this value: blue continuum 55.9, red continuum 57.6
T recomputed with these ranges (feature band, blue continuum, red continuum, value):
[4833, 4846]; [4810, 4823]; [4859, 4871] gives -0.6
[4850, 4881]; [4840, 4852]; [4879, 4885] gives 0.8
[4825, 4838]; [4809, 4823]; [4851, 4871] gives 0.4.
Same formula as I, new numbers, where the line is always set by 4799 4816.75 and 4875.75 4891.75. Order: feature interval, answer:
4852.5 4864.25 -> -0.05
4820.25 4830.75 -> 0.09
